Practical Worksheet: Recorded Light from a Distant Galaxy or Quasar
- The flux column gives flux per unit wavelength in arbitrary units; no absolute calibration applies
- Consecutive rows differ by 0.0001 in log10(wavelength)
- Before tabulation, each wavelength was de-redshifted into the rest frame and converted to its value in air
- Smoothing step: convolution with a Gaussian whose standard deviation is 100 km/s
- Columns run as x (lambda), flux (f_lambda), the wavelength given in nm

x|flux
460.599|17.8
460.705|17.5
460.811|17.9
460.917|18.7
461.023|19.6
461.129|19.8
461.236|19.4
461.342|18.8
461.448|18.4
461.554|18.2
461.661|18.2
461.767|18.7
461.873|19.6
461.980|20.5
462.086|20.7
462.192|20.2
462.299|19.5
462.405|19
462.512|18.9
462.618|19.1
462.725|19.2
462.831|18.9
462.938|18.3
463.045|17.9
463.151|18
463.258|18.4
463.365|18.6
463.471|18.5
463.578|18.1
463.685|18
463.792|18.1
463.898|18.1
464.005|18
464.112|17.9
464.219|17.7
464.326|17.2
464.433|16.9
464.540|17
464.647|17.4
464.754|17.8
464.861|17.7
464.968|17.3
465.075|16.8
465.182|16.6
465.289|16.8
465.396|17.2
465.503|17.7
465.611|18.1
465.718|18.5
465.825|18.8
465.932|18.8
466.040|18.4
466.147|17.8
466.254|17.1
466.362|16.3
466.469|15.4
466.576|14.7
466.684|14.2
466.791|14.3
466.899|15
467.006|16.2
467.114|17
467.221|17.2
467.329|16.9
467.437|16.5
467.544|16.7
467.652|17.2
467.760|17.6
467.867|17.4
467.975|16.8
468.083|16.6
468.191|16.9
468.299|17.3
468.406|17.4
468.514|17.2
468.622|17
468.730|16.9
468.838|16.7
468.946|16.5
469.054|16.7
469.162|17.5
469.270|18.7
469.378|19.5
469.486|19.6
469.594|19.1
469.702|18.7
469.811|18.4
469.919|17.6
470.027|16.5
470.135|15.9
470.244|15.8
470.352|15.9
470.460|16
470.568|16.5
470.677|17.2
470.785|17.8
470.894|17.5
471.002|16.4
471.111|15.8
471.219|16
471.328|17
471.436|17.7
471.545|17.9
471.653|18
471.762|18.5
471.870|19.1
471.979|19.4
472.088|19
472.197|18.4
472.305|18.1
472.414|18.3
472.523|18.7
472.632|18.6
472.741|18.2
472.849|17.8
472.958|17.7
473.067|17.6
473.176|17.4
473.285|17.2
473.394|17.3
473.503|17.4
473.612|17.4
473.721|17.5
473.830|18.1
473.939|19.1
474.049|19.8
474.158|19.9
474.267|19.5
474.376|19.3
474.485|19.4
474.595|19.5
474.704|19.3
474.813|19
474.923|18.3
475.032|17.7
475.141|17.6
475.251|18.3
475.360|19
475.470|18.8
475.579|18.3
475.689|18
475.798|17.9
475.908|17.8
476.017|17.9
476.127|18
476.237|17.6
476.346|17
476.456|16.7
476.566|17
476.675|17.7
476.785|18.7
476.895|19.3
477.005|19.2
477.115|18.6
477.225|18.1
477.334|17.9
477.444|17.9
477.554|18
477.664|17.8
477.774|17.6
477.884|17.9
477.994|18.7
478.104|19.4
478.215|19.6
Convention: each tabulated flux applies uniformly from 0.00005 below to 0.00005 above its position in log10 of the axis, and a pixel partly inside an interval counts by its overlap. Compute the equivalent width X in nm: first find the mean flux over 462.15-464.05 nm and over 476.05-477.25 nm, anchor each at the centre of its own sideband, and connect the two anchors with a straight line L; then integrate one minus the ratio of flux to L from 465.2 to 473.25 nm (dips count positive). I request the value 0.436 nm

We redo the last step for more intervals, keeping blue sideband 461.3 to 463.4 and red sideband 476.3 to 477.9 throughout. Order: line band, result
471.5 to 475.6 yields -0.052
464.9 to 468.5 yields 0.340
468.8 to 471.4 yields 0.171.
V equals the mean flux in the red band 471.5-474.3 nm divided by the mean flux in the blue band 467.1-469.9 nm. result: 1.05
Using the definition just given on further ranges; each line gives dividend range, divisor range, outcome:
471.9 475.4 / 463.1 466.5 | 1.04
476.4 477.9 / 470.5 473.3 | 1.02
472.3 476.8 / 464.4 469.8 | 1.06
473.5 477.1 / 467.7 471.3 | 1.07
